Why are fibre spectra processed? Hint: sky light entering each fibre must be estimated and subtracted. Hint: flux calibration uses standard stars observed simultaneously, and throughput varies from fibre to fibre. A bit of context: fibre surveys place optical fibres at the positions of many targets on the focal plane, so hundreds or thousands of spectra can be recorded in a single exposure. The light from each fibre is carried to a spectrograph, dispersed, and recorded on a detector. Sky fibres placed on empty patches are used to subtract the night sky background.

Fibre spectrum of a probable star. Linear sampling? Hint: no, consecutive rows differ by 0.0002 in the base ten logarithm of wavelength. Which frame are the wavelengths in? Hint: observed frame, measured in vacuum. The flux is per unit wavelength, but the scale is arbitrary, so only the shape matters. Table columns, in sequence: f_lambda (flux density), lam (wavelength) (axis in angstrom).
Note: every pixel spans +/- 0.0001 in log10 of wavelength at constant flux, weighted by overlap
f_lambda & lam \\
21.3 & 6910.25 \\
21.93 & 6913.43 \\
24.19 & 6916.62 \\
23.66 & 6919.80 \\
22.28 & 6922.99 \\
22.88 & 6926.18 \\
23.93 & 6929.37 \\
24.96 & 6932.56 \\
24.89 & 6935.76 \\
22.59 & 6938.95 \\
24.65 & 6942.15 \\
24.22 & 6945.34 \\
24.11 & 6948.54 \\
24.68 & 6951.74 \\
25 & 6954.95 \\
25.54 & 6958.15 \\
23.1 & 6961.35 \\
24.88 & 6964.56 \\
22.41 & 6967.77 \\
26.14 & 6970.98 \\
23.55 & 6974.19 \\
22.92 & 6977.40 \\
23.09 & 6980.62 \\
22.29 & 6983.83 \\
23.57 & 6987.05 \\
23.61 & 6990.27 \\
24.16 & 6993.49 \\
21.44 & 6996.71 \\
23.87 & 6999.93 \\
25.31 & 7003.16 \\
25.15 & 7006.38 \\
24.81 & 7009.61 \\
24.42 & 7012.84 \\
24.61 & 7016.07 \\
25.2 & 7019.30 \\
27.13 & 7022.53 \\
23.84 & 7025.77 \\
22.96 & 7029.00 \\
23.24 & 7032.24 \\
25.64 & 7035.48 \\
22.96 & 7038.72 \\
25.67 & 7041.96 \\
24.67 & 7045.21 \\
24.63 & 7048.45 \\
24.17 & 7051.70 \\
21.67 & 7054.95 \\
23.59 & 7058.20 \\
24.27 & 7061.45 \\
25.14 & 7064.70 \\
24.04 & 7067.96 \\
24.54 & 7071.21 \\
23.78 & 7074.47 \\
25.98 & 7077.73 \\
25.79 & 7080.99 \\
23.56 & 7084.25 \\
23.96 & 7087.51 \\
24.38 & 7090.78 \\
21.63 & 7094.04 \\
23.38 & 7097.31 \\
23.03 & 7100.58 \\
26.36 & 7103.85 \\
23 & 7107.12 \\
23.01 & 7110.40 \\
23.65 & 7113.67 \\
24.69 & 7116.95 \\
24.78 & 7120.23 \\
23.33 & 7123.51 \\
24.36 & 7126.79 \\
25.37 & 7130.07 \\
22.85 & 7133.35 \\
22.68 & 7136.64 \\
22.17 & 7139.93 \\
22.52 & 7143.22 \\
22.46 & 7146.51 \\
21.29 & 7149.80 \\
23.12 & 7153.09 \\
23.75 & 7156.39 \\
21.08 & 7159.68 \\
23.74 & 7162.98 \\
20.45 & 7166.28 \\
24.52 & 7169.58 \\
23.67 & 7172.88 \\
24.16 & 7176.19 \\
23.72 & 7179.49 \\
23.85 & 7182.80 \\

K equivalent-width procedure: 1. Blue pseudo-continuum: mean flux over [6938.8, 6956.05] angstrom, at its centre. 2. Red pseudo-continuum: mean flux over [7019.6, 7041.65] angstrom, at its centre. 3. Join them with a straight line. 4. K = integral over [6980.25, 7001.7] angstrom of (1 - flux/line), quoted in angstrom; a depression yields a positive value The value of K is 1.07 angstrom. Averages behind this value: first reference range 24.3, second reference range 24.4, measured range 23.2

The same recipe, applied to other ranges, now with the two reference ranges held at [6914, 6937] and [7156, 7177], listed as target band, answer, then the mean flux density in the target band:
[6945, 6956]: -0.4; 24.5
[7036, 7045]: -0.5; 24.5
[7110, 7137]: -1.0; 24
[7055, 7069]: -0.4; 24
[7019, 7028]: -0.7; 25.3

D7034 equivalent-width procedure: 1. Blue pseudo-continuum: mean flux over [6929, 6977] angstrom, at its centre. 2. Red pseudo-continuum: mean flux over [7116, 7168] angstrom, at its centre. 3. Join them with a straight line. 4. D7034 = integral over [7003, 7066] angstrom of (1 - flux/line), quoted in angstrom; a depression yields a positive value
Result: -1.8 angstrom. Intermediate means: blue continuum 24.3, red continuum 23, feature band 24.4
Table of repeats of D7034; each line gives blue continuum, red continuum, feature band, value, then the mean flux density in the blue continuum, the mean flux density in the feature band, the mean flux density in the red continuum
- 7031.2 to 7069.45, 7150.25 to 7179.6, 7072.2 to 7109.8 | -0.5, 24.2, 24.1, 23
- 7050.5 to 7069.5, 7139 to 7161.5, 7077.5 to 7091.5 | -0.7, 23.8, 24.6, 22.4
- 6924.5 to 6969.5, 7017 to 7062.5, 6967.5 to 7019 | 0.6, 24.1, 23.9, 24.3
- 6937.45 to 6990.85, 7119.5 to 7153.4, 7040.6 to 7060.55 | -0.4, 23.9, 24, 23.1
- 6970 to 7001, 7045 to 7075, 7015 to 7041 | -0.8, 23.4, 24.5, 24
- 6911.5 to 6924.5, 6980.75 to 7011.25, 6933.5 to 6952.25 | -0.8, 23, 24.2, 23.8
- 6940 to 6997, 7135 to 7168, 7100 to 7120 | -1.2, 23.9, 24.1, 22.3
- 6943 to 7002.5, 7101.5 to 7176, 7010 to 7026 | -1.0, 23.8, 25.1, 23.3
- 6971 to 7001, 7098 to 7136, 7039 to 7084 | -1.3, 23.3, 24.4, 24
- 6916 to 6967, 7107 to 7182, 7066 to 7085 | -0.9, 24.1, 24.7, 23.2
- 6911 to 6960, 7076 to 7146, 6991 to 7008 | -0.1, 23.9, 24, 23.8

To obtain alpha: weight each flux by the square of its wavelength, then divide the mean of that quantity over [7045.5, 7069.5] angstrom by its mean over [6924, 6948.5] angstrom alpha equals 1.03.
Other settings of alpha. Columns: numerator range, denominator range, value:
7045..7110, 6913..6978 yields 1.04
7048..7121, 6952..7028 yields 1.02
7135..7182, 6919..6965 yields 1.01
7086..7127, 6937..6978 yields 1.03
